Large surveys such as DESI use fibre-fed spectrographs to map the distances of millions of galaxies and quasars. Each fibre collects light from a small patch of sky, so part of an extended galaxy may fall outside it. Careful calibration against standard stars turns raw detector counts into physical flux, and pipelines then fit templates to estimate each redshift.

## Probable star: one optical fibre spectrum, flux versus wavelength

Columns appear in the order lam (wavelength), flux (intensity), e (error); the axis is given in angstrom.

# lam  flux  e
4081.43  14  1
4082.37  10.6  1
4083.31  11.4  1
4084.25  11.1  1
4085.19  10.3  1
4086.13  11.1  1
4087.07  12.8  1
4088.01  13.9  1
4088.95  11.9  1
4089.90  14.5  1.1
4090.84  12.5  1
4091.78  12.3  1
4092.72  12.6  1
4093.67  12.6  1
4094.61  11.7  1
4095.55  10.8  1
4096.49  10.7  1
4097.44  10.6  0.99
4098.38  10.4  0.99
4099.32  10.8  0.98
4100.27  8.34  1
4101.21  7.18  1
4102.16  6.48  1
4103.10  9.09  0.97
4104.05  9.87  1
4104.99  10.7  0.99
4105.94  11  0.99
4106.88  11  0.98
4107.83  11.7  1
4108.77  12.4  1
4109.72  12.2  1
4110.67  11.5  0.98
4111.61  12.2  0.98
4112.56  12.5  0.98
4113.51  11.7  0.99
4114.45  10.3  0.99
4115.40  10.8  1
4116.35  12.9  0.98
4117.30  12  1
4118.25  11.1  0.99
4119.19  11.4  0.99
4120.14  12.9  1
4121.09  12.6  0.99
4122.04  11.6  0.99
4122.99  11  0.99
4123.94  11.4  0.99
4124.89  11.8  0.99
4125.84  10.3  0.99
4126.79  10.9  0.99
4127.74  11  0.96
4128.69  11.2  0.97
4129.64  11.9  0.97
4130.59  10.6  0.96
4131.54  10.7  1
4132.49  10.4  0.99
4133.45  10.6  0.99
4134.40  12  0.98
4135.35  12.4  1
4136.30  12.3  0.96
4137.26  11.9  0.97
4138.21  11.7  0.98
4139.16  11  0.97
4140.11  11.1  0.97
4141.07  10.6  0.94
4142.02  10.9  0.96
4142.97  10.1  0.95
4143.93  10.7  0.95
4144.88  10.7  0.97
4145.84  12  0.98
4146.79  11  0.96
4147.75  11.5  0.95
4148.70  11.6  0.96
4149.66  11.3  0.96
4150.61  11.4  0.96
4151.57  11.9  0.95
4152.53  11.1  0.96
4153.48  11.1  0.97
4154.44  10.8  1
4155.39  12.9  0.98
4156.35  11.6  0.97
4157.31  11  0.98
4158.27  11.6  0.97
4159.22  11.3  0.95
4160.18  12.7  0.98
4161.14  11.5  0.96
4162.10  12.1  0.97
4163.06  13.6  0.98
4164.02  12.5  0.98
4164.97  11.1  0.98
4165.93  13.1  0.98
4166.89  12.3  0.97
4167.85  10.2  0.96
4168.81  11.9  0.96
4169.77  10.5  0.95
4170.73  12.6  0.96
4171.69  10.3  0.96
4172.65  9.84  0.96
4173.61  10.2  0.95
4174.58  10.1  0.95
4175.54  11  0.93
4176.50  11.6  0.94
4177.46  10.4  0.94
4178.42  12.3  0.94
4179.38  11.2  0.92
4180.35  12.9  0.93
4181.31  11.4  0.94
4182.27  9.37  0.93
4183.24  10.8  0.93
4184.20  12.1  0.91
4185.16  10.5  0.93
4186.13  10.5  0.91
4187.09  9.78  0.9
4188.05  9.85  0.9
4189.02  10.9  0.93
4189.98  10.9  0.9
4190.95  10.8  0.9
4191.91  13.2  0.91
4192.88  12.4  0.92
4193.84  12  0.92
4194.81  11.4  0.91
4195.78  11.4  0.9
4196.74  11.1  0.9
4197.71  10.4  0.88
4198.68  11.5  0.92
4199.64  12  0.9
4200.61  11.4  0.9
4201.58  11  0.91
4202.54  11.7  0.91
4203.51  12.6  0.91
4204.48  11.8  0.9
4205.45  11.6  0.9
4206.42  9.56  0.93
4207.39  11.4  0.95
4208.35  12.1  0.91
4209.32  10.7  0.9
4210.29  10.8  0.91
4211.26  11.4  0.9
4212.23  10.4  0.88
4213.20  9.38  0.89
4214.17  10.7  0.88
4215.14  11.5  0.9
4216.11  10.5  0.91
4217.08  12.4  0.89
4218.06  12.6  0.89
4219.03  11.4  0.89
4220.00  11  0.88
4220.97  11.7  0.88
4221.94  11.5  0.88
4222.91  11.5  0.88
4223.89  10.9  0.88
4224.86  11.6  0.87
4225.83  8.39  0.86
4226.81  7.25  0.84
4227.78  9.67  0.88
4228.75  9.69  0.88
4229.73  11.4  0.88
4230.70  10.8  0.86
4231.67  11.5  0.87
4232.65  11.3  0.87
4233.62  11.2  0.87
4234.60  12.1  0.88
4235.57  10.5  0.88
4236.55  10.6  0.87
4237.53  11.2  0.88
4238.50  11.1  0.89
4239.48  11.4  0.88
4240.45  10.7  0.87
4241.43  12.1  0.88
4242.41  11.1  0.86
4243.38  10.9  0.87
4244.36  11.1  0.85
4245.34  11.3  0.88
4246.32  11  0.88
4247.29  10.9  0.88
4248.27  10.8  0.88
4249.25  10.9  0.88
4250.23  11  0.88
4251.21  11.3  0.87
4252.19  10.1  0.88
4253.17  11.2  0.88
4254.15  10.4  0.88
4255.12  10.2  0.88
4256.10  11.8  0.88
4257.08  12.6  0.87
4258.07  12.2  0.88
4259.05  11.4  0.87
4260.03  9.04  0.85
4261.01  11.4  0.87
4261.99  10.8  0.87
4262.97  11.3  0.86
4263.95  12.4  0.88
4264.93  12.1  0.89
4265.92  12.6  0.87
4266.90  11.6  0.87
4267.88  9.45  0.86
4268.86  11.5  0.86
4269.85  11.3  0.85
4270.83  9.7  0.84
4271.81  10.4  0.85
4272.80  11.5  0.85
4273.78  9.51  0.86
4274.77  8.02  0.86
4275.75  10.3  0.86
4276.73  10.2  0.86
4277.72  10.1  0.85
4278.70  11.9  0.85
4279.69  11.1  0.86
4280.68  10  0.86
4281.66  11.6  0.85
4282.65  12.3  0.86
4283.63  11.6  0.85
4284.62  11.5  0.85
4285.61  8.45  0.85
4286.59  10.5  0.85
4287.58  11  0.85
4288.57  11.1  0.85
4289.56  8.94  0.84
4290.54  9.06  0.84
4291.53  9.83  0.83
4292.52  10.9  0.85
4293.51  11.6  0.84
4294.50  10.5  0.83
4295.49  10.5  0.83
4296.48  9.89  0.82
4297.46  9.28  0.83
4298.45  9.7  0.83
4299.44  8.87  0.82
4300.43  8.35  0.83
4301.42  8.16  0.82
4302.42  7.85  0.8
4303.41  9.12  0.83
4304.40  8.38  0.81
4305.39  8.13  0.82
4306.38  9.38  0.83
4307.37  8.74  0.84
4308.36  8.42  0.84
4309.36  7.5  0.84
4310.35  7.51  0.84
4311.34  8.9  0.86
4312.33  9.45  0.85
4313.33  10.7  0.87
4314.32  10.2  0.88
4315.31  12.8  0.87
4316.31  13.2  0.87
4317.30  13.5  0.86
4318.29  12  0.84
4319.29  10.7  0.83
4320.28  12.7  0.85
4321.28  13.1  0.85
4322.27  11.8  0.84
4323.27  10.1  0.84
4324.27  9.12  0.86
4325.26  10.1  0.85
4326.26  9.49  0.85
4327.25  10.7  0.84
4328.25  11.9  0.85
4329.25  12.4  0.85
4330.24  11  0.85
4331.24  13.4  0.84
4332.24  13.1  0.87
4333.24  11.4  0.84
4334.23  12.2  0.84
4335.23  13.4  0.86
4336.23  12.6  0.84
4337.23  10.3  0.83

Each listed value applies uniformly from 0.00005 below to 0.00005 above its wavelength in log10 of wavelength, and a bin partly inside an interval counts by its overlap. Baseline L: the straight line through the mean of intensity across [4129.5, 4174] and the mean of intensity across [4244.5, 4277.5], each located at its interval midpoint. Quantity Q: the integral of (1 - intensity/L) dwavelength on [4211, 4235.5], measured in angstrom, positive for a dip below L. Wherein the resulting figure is 0.5 angstrom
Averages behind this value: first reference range 11.4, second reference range 10.9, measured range 10.9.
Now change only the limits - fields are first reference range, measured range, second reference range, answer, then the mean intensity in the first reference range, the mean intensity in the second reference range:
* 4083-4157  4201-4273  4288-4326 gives -3.91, 11.3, 10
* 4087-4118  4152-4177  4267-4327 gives -1.30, 11.2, 10.2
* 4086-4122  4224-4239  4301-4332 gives 0.27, 11.3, 10.4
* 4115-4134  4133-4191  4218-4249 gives -0.46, 11.4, 10.9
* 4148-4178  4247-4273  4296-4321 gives -1.94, 11.5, 9.77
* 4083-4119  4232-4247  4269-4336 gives -0.65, 11.2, 10.5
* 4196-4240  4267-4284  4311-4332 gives 0.86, 11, 11.3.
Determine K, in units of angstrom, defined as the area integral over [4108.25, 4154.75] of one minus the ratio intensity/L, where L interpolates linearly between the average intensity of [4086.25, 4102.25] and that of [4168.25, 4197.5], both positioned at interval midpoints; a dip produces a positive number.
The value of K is -0.84 angstrom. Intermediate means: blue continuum 11.3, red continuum 11.1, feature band 11.4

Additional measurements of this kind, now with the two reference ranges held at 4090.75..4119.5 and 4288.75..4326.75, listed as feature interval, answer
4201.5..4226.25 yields -1.7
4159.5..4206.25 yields -3.4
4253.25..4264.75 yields -1.2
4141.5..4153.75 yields -0.5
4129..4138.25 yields -0.5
